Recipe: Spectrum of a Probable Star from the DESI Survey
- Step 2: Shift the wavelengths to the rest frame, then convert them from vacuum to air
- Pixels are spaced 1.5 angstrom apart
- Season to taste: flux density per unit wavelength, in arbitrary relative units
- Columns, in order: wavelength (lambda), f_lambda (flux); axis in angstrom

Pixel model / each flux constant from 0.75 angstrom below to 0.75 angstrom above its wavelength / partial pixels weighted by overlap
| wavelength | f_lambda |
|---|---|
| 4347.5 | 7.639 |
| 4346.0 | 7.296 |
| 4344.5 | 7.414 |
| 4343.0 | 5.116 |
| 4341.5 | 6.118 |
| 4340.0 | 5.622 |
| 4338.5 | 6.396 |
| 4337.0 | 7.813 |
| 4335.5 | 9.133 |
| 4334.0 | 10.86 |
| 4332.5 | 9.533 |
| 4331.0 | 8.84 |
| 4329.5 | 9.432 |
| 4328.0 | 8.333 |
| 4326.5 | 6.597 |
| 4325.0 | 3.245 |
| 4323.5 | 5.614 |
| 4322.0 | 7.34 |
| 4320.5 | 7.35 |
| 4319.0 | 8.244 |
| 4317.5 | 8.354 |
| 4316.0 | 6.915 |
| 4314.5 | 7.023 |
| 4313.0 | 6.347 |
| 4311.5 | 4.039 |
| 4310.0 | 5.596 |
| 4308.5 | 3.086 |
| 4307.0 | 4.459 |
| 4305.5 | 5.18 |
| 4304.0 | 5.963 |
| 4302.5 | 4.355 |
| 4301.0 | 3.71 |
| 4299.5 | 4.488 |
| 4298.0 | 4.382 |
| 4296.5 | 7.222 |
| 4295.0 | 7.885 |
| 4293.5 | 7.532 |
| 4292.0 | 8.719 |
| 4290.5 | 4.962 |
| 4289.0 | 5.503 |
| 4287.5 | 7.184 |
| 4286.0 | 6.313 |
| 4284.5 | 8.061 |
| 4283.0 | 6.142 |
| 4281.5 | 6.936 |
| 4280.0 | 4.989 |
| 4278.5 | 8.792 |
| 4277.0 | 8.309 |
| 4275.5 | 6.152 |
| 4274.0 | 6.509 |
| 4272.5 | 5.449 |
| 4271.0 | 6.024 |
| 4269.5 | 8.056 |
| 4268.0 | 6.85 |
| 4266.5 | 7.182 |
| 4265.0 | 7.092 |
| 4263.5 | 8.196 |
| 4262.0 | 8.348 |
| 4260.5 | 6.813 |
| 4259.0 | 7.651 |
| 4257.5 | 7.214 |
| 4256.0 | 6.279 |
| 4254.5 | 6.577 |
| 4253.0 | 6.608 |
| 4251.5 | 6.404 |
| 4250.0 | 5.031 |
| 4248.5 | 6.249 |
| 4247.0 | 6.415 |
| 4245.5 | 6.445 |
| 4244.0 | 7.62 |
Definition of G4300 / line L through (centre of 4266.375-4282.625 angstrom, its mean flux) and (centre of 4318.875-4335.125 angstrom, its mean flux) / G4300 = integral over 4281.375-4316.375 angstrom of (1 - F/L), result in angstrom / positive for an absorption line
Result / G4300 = 6.52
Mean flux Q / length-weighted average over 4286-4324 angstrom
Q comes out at 6.07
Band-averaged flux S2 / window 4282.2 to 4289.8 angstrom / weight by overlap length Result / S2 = 6.63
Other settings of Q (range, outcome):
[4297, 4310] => 4.57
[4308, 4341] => 7.1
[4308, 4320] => 6.29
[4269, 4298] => 6.81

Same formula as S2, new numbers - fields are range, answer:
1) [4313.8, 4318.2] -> 7.42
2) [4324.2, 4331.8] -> 7.29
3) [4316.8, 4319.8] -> 8.28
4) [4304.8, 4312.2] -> 4.47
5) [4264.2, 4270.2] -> 7.3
